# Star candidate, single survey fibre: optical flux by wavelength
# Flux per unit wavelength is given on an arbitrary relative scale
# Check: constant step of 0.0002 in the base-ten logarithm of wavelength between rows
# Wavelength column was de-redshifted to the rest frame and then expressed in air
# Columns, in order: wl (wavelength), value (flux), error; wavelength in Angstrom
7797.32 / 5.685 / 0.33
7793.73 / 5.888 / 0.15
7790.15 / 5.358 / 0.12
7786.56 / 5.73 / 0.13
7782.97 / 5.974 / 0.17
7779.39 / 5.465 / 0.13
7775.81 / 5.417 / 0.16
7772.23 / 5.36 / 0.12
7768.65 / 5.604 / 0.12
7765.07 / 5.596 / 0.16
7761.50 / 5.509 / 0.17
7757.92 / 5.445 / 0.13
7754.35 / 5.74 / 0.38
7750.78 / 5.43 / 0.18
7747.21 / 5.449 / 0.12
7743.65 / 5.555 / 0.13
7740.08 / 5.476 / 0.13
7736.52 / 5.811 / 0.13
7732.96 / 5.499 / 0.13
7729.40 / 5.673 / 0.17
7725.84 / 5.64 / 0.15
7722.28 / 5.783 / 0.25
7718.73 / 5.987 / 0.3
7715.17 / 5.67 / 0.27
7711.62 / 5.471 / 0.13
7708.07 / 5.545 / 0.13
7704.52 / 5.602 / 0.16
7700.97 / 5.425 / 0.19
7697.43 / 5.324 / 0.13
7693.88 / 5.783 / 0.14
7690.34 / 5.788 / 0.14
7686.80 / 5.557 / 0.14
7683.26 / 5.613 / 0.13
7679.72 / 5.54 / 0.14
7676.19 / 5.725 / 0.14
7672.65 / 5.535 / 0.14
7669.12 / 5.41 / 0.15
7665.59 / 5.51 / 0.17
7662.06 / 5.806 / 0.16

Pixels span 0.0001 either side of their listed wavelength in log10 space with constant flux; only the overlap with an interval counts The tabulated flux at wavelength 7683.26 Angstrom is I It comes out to 5.613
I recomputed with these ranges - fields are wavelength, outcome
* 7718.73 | 5.987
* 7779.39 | 5.465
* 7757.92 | 5.445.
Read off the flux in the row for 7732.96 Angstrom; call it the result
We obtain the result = 5.499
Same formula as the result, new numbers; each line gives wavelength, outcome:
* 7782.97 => 5.974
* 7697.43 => 5.324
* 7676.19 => 5.725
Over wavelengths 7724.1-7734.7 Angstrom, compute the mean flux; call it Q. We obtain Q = 5.6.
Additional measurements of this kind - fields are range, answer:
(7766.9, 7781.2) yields 5.46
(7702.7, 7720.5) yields 5.65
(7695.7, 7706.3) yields 5.45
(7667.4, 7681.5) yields 5.55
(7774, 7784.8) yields 5.62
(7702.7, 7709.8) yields 5.57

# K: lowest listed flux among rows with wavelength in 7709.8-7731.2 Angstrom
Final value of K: 5.471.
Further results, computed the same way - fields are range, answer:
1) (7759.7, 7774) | 5.36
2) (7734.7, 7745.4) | 5.476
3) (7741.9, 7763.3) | 5.43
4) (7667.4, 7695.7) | 5.41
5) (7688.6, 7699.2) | 5.324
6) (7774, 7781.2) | 5.417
